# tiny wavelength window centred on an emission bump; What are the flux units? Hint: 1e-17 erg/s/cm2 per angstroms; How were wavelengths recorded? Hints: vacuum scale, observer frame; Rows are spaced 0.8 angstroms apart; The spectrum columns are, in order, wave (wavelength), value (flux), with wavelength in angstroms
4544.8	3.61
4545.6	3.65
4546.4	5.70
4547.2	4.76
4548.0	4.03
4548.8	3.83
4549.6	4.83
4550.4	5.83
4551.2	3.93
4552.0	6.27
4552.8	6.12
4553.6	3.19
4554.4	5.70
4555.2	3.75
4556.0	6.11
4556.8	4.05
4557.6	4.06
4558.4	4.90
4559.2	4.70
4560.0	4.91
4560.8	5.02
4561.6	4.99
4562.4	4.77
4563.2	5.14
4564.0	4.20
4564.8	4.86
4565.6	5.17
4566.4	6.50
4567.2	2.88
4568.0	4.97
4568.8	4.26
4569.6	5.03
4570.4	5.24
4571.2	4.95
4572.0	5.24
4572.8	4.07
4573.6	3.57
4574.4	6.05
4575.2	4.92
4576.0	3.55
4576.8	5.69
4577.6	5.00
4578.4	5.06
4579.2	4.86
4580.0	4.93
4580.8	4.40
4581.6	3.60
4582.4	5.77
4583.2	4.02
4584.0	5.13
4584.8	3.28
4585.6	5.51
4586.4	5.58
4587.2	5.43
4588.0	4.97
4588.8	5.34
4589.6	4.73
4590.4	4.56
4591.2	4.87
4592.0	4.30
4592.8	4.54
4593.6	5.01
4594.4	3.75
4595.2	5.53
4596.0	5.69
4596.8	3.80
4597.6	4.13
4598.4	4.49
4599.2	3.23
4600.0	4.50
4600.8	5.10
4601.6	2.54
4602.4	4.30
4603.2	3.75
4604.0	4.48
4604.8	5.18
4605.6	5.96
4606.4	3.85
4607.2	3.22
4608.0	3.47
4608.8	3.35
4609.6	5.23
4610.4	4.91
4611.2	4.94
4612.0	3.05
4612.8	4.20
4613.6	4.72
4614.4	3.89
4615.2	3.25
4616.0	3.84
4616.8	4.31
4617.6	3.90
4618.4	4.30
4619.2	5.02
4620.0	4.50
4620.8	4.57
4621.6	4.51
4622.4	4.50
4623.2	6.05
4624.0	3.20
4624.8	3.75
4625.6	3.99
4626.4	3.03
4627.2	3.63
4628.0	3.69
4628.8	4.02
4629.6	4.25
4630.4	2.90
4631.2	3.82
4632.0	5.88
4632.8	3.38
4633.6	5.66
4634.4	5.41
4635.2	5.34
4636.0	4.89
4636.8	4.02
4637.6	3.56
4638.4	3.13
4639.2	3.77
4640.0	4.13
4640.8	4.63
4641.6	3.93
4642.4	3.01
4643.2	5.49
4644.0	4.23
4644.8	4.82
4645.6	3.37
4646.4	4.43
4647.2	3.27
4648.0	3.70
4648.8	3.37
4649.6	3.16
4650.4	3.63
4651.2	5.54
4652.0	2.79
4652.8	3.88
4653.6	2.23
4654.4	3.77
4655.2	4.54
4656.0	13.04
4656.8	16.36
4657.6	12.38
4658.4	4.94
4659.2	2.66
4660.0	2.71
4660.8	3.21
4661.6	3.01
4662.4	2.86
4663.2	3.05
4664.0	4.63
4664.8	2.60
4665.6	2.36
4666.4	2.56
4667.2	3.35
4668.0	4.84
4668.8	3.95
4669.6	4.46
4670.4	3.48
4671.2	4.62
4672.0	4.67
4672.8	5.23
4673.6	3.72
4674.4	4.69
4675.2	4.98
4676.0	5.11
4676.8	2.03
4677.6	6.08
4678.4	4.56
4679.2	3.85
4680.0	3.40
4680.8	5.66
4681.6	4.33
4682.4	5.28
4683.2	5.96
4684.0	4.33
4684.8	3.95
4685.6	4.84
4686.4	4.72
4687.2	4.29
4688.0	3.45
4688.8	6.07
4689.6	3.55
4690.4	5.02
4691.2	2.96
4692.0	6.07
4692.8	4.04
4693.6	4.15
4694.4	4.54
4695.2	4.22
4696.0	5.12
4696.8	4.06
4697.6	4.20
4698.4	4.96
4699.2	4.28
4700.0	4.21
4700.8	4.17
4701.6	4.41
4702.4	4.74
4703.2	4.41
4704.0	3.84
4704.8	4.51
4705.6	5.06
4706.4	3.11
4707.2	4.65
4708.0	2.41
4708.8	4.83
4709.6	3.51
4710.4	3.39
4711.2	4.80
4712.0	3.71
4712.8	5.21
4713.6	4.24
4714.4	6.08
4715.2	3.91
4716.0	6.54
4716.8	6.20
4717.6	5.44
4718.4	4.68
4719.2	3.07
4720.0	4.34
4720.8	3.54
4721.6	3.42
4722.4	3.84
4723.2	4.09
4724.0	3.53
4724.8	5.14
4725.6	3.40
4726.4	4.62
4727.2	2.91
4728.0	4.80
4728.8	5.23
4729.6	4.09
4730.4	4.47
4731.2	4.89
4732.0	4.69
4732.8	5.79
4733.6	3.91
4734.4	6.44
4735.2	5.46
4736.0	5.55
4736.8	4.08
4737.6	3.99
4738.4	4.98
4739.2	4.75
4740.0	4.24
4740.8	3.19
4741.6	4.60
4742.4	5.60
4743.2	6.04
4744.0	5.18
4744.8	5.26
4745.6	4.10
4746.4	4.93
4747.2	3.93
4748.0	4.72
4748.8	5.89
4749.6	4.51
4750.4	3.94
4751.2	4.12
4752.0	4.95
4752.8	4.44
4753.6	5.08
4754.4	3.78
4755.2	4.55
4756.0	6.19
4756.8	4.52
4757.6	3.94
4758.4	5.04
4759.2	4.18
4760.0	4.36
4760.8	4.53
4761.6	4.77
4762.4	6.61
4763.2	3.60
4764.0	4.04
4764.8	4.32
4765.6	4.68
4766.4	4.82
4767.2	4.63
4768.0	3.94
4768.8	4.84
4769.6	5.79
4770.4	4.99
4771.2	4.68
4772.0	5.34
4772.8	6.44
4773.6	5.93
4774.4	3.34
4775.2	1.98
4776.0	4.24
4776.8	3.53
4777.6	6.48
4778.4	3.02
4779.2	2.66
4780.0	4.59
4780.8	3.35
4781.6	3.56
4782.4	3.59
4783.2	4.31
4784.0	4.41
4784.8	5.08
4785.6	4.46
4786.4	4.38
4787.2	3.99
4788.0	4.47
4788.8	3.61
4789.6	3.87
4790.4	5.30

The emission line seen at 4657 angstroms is H-gamma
